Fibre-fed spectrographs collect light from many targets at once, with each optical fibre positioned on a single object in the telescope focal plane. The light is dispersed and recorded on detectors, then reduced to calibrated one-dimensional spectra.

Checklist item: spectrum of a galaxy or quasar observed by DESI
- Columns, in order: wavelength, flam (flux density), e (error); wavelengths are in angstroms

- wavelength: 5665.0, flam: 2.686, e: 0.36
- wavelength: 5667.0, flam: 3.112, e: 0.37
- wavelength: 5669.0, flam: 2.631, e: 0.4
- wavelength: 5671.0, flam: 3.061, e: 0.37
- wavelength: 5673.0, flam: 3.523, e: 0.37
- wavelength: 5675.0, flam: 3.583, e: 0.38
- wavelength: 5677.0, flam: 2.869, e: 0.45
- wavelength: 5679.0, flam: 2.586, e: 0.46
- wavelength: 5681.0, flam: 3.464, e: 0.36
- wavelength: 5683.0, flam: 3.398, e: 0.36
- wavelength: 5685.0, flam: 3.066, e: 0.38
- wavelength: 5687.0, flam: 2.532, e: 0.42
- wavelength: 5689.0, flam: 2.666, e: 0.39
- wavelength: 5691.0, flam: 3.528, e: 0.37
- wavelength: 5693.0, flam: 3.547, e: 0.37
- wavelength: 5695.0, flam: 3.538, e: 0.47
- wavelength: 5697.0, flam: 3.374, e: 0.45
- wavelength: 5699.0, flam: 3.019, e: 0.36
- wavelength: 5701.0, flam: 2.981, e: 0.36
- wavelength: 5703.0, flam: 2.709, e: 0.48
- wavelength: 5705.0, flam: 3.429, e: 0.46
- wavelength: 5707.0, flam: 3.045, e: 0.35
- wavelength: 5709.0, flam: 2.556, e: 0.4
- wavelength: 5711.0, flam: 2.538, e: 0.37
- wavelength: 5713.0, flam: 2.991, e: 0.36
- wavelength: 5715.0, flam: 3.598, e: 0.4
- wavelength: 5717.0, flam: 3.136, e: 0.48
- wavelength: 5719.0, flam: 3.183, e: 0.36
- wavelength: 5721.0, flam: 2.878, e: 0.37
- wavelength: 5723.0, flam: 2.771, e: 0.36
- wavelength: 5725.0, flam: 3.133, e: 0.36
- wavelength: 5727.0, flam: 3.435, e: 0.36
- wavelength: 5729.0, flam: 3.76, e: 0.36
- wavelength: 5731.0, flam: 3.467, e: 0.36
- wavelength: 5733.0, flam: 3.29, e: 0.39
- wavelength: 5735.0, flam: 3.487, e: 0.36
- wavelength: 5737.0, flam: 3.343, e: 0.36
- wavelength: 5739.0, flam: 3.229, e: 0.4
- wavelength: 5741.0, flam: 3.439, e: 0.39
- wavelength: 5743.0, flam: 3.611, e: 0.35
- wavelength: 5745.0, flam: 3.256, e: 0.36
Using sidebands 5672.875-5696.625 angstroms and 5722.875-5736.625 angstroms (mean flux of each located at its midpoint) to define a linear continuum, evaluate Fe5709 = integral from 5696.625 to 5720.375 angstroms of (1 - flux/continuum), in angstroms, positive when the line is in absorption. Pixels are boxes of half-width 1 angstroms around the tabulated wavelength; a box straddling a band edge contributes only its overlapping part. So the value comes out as 1.8 angstroms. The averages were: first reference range 3.18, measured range 3.04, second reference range 3.37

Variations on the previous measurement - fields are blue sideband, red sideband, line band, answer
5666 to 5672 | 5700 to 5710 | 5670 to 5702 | -2.5 angstroms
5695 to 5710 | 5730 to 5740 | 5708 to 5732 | 0.8 angstroms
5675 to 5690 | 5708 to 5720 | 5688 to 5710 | -1.0 angstroms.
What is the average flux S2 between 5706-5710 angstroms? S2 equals 2.8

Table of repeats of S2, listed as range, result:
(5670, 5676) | 3.39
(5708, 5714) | 2.69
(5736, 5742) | 3.34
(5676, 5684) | 3.08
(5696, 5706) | 3.1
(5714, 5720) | 3.31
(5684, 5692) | 2.95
